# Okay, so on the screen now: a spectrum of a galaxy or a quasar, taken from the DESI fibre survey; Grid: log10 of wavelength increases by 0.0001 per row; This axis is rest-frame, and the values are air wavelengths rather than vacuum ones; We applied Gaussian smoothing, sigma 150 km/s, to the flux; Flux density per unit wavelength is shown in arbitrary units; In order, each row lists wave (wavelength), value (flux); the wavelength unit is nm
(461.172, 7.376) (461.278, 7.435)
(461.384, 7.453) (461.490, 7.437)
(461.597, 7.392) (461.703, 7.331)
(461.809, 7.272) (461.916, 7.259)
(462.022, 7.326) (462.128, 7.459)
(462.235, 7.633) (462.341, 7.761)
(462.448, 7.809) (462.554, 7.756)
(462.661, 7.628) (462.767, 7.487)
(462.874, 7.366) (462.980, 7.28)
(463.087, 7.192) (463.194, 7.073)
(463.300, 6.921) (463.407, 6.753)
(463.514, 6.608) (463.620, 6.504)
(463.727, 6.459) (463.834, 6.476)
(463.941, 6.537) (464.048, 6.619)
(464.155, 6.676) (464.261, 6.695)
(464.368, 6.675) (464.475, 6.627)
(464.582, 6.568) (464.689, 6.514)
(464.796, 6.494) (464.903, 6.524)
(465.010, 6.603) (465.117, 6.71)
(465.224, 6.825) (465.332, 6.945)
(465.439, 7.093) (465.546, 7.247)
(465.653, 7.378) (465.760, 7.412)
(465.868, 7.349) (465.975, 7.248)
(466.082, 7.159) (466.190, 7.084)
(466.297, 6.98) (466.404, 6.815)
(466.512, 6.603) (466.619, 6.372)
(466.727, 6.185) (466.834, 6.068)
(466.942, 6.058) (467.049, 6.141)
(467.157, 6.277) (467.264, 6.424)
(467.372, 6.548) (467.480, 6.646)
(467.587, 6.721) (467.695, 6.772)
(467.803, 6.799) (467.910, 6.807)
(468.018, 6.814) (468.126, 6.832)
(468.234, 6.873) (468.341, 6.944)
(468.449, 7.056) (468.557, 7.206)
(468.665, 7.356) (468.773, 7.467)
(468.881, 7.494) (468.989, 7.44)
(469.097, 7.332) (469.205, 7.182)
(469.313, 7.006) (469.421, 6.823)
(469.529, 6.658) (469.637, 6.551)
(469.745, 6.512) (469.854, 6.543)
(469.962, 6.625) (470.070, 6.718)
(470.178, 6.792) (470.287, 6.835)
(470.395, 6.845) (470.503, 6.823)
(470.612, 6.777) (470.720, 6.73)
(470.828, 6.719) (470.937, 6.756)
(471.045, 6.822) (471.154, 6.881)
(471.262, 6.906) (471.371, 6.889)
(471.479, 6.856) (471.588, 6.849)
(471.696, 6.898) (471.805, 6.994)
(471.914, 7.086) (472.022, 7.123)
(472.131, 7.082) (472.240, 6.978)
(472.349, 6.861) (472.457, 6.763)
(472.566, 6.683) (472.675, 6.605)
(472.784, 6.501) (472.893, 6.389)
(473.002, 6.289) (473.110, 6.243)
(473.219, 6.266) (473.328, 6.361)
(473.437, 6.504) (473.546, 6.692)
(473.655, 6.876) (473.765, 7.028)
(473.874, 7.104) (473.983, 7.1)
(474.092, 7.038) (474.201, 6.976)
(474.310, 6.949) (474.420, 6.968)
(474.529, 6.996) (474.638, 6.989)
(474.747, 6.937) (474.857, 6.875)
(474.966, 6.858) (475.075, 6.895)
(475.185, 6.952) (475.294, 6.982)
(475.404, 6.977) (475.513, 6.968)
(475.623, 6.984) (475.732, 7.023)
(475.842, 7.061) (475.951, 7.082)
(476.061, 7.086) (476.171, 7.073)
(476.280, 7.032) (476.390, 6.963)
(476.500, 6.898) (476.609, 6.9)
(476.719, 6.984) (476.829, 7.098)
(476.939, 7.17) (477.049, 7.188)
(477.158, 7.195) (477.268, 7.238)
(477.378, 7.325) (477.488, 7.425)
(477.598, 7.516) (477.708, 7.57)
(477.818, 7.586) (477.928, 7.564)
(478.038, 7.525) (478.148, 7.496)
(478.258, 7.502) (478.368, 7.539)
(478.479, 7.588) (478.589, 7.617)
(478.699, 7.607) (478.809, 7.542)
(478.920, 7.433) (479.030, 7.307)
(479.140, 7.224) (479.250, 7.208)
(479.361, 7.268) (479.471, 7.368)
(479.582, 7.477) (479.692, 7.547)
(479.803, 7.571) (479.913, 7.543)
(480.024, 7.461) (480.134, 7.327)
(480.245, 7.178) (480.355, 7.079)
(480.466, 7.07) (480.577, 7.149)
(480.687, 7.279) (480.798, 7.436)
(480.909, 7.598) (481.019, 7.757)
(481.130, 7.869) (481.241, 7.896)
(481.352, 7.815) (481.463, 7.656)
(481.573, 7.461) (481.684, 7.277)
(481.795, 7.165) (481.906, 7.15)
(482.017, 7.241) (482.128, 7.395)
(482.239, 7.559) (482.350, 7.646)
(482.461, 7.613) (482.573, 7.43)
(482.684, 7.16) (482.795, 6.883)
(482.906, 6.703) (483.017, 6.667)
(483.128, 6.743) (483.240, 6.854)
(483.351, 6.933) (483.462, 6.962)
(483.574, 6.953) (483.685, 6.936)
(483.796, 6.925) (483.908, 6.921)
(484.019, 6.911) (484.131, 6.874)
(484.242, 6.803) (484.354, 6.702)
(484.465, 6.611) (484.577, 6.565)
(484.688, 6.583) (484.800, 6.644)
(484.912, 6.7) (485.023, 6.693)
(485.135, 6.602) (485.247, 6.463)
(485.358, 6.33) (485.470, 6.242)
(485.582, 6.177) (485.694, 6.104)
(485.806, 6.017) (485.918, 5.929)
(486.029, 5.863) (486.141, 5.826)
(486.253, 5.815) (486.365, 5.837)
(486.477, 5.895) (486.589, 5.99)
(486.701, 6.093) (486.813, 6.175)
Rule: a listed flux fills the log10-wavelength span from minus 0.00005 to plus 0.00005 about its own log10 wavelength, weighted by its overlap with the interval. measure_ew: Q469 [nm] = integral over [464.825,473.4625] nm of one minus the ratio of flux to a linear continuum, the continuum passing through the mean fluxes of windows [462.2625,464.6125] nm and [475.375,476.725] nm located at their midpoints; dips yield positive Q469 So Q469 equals 0.24 nm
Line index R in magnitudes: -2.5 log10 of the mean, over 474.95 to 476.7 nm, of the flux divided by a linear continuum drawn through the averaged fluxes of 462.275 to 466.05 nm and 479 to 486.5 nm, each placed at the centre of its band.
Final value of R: 0.00 mag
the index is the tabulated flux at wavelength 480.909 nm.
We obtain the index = 7.598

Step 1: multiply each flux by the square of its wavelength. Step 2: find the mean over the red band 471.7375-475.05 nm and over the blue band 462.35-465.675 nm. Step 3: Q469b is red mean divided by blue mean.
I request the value 1.03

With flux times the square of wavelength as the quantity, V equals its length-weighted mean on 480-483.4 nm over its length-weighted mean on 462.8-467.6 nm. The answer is 1.16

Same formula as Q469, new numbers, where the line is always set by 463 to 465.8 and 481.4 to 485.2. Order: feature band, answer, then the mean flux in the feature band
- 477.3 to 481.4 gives -0.303 nm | 7.46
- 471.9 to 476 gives 0.028 nm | 6.84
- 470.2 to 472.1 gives -0.004 nm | 6.87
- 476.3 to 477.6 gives -0.041 nm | 7.14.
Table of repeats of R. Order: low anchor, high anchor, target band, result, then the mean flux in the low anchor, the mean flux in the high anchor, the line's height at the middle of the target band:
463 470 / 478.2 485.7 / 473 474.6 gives 0.03 mag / 6.8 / 7.14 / 6.96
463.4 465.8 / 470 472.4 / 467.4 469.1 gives -0.03 mag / 6.73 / 6.87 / 6.81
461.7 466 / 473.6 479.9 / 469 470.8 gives 0.05 mag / 7.02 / 7.2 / 7.11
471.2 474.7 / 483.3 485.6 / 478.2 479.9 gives -0.11 mag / 6.81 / 6.7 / 6.75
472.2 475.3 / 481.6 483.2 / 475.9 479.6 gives -0.05 mag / 6.78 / 7.19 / 6.97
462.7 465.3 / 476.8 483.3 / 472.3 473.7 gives 0.09 mag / 6.76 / 7.37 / 7.1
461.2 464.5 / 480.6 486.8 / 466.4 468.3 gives 0.08 mag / 7.13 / 6.84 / 7.07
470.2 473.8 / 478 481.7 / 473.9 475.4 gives 0.00 mag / 6.75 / 7.46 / 6.99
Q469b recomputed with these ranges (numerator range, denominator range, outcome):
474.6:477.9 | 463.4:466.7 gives 1.10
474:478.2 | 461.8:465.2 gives 1.08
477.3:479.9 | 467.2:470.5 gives 1.13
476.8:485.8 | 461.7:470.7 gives 1.11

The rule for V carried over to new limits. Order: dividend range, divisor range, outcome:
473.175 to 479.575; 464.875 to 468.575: 1.10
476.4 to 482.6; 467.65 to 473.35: 1.12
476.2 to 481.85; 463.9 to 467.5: 1.16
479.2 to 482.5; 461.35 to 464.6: 1.13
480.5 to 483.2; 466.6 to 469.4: 1.14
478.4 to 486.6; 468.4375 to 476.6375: 1.06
